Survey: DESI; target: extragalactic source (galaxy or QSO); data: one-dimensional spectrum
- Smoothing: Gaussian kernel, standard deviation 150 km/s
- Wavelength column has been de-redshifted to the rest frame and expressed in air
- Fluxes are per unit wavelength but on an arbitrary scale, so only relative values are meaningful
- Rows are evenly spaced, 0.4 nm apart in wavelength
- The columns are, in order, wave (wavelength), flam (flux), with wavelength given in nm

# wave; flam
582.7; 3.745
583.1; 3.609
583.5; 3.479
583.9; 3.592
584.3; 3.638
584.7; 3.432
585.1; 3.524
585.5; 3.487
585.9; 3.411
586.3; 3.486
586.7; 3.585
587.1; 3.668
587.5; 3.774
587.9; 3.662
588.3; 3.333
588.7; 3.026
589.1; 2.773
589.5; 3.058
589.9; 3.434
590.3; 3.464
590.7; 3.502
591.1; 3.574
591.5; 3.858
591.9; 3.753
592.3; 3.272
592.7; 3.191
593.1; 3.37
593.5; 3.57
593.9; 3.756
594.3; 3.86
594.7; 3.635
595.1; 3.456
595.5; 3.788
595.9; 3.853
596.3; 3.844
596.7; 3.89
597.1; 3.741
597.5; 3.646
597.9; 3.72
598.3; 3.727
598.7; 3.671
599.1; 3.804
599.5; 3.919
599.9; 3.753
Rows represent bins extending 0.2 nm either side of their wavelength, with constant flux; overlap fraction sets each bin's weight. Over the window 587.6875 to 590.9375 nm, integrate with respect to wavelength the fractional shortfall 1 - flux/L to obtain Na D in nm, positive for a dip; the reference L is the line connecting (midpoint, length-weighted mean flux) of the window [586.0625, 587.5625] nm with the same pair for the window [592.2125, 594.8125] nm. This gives 0.27 nm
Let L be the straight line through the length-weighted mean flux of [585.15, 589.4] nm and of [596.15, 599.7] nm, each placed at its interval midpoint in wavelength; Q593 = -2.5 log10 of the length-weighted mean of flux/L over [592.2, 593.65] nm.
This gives 0.08 mag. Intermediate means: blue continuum 3.42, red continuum 3.77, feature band 3.35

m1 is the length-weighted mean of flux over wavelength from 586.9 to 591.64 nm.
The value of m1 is 3.42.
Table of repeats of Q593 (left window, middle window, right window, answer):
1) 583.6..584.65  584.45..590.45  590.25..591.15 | 0.04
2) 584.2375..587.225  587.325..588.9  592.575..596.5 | 0.03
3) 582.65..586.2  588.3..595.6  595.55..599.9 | 0.07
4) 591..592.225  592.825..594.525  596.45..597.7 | 0.03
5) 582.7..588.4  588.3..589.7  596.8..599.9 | 0.20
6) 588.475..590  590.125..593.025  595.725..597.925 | -0.08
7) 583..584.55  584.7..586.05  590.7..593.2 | 0.03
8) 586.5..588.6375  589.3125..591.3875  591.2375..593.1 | 0.03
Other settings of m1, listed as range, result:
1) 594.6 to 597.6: 3.74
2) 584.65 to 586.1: 3.47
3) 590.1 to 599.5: 3.66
